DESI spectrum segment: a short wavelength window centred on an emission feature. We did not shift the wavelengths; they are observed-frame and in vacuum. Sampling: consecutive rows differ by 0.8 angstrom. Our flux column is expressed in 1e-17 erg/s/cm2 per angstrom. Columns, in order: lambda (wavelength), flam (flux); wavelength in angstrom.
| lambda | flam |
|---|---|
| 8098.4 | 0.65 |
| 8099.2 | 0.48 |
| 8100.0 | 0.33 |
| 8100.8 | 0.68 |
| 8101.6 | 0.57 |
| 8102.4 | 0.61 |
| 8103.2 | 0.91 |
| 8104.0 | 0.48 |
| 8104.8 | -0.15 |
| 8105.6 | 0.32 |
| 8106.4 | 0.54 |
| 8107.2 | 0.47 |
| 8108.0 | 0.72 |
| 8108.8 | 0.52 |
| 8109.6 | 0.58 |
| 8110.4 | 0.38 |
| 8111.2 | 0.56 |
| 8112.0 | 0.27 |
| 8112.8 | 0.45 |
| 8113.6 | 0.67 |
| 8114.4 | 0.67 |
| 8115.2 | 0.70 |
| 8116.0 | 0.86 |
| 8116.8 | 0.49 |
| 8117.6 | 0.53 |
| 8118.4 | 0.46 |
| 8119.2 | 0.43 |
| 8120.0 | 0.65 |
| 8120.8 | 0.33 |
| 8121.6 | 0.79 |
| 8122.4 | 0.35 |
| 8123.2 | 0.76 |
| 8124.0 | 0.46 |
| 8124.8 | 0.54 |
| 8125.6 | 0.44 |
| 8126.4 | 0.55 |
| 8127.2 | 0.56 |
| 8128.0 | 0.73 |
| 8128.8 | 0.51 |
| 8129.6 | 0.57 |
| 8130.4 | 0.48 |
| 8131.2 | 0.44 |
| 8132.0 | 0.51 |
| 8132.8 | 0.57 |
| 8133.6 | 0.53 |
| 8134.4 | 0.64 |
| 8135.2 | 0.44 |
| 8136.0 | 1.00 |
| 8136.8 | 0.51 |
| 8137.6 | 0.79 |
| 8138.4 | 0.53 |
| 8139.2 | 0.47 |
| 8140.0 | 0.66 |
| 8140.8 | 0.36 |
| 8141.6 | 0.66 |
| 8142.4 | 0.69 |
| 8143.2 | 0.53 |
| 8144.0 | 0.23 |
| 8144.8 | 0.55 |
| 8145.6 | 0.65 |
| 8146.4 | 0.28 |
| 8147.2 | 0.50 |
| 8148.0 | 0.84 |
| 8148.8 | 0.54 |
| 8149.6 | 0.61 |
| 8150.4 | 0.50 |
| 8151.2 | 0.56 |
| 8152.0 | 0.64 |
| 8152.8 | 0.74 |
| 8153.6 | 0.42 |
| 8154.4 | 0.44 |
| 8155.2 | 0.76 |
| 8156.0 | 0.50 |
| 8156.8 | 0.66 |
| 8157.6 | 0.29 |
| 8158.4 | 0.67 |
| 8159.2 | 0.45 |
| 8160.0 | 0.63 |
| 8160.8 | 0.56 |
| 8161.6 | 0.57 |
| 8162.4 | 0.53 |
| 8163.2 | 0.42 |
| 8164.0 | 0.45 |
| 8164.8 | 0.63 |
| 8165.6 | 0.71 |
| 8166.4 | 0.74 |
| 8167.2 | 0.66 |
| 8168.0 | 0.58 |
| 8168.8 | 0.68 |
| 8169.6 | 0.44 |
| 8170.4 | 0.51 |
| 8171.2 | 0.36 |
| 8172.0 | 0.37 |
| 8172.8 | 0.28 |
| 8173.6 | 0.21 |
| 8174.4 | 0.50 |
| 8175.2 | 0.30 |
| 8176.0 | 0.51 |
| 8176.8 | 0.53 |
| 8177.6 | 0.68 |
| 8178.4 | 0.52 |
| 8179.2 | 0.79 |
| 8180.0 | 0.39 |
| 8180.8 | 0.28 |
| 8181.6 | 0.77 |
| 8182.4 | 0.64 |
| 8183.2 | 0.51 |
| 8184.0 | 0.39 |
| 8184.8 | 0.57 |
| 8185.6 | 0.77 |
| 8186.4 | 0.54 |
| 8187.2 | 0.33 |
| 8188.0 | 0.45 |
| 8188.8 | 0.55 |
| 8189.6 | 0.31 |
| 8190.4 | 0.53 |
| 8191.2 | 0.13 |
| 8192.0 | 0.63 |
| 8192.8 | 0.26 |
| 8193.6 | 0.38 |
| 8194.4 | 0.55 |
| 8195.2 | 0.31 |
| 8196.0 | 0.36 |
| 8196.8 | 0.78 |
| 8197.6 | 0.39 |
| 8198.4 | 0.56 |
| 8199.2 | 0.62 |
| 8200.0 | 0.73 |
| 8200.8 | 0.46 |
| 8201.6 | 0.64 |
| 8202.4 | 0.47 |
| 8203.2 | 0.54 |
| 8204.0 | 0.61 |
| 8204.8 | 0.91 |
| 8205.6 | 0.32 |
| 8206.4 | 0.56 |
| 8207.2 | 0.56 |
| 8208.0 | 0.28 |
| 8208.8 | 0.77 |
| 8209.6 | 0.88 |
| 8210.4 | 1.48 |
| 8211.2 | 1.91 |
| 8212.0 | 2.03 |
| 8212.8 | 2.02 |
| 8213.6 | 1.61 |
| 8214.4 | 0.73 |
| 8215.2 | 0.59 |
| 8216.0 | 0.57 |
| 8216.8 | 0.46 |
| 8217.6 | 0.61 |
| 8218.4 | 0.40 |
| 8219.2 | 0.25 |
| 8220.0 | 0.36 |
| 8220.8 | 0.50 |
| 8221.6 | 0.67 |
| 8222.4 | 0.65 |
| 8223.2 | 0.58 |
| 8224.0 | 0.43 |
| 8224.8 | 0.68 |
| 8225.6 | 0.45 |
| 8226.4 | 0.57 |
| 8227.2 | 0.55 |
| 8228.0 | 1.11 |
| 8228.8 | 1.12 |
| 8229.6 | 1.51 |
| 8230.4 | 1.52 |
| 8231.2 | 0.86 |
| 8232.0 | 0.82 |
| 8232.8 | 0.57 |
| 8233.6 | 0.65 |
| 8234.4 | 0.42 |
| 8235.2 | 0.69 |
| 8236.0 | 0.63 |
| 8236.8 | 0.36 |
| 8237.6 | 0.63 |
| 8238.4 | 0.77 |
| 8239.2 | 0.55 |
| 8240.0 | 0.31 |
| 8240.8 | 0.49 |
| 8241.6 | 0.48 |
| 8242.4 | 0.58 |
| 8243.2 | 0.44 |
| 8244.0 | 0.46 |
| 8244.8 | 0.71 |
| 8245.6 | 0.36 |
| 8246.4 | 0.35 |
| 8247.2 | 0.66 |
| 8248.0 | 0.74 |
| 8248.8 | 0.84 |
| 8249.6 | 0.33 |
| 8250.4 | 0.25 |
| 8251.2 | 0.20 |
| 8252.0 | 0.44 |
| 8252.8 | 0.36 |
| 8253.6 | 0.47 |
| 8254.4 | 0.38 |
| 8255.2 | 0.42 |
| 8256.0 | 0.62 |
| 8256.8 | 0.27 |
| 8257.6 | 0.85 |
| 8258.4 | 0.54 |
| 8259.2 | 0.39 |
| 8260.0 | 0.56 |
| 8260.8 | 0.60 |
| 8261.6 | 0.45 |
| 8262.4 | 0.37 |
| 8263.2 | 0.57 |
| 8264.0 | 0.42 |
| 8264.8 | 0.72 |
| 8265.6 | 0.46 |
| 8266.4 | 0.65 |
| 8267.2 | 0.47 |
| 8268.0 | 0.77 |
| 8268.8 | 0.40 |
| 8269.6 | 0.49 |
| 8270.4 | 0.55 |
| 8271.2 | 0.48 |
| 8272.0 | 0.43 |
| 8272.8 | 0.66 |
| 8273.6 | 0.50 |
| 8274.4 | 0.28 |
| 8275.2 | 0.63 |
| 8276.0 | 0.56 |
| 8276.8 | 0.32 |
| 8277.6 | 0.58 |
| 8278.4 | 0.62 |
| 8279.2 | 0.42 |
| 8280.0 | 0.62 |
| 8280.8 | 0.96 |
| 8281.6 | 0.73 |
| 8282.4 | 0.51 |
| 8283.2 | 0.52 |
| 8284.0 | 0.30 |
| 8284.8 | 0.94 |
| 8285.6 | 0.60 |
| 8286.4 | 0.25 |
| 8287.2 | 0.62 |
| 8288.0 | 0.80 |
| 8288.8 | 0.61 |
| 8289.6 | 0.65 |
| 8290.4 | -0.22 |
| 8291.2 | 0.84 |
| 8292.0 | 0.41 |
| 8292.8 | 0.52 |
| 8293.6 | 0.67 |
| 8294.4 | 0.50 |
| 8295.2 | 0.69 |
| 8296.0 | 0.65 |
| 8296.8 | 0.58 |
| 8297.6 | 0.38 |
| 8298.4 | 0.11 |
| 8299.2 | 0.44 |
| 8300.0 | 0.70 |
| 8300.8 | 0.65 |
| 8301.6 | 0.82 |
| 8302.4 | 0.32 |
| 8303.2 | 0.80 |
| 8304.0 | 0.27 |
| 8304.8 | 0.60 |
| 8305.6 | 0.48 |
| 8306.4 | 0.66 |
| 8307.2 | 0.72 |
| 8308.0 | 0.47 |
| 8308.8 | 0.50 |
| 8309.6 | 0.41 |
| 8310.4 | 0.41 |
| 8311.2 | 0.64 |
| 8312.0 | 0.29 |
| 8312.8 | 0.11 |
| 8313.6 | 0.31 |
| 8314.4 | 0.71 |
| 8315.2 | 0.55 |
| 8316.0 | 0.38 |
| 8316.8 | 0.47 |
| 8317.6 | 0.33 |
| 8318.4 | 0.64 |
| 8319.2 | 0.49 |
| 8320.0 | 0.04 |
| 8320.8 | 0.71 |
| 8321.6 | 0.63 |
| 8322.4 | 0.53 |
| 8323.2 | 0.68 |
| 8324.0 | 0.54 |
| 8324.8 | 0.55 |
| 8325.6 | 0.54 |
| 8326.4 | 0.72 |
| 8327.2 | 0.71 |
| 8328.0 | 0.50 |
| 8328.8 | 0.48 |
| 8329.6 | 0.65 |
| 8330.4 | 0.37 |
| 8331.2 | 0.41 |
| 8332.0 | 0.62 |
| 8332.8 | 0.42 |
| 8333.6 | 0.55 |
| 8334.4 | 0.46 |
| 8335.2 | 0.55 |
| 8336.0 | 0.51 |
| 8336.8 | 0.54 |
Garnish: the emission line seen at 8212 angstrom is [S II] 6716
